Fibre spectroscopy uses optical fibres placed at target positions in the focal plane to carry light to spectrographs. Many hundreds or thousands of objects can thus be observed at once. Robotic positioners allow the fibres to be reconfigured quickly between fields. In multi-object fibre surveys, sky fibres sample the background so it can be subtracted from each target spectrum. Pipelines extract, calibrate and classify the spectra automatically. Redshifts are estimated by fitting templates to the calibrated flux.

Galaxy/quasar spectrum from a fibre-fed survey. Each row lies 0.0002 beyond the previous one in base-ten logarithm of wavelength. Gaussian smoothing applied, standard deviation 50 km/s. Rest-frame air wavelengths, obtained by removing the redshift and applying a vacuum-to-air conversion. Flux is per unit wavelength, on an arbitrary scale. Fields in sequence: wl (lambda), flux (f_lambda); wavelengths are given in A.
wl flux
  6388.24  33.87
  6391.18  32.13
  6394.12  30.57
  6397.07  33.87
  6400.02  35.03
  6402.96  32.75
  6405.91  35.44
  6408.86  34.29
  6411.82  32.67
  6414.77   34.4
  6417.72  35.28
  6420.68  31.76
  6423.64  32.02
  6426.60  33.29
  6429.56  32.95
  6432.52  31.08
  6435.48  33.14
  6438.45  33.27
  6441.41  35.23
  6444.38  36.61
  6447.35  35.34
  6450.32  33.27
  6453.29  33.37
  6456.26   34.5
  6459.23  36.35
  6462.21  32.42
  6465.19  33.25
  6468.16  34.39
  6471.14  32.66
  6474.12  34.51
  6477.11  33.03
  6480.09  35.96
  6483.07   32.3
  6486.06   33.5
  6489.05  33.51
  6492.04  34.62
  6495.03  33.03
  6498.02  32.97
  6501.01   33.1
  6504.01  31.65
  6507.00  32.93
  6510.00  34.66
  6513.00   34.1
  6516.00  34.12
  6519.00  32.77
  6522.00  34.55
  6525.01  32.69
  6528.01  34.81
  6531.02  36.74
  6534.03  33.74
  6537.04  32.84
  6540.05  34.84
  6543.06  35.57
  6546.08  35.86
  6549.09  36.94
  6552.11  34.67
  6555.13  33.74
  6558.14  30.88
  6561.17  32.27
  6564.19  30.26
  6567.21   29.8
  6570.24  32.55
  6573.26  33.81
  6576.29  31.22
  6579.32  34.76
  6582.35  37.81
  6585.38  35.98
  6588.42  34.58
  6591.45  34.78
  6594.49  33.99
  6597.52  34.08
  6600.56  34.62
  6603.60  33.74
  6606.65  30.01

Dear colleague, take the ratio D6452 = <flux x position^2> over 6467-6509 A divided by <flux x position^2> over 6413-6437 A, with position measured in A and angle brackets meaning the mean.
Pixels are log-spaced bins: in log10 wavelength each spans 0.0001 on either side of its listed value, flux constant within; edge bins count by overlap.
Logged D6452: 1.03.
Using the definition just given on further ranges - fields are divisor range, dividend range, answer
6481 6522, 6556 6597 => 1.02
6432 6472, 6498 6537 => 1.01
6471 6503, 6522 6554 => 1.05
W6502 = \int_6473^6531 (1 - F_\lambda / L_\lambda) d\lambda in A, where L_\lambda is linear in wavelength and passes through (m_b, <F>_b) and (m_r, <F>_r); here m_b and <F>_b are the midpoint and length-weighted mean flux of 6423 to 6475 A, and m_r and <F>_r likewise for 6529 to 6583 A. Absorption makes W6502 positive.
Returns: 0.11 A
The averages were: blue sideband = 33.8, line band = 33.7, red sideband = 33.7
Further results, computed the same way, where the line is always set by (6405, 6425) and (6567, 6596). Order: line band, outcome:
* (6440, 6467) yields -0.6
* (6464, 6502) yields 0.3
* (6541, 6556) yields -0.6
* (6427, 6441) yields 0.3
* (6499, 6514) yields 0.3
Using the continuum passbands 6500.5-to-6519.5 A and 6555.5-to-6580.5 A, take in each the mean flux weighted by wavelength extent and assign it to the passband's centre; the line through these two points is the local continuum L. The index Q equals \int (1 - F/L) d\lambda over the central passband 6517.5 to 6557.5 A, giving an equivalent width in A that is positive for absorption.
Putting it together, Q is -2.21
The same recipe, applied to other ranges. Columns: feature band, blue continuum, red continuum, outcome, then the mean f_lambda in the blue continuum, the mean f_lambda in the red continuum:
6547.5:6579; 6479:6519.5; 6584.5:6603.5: 1.4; 33.5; 34.6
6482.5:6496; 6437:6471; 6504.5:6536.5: 0.3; 34.3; 34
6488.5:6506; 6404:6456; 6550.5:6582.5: 0.1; 33.7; 32.7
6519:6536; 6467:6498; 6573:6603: -0.1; 33.7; 34.6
